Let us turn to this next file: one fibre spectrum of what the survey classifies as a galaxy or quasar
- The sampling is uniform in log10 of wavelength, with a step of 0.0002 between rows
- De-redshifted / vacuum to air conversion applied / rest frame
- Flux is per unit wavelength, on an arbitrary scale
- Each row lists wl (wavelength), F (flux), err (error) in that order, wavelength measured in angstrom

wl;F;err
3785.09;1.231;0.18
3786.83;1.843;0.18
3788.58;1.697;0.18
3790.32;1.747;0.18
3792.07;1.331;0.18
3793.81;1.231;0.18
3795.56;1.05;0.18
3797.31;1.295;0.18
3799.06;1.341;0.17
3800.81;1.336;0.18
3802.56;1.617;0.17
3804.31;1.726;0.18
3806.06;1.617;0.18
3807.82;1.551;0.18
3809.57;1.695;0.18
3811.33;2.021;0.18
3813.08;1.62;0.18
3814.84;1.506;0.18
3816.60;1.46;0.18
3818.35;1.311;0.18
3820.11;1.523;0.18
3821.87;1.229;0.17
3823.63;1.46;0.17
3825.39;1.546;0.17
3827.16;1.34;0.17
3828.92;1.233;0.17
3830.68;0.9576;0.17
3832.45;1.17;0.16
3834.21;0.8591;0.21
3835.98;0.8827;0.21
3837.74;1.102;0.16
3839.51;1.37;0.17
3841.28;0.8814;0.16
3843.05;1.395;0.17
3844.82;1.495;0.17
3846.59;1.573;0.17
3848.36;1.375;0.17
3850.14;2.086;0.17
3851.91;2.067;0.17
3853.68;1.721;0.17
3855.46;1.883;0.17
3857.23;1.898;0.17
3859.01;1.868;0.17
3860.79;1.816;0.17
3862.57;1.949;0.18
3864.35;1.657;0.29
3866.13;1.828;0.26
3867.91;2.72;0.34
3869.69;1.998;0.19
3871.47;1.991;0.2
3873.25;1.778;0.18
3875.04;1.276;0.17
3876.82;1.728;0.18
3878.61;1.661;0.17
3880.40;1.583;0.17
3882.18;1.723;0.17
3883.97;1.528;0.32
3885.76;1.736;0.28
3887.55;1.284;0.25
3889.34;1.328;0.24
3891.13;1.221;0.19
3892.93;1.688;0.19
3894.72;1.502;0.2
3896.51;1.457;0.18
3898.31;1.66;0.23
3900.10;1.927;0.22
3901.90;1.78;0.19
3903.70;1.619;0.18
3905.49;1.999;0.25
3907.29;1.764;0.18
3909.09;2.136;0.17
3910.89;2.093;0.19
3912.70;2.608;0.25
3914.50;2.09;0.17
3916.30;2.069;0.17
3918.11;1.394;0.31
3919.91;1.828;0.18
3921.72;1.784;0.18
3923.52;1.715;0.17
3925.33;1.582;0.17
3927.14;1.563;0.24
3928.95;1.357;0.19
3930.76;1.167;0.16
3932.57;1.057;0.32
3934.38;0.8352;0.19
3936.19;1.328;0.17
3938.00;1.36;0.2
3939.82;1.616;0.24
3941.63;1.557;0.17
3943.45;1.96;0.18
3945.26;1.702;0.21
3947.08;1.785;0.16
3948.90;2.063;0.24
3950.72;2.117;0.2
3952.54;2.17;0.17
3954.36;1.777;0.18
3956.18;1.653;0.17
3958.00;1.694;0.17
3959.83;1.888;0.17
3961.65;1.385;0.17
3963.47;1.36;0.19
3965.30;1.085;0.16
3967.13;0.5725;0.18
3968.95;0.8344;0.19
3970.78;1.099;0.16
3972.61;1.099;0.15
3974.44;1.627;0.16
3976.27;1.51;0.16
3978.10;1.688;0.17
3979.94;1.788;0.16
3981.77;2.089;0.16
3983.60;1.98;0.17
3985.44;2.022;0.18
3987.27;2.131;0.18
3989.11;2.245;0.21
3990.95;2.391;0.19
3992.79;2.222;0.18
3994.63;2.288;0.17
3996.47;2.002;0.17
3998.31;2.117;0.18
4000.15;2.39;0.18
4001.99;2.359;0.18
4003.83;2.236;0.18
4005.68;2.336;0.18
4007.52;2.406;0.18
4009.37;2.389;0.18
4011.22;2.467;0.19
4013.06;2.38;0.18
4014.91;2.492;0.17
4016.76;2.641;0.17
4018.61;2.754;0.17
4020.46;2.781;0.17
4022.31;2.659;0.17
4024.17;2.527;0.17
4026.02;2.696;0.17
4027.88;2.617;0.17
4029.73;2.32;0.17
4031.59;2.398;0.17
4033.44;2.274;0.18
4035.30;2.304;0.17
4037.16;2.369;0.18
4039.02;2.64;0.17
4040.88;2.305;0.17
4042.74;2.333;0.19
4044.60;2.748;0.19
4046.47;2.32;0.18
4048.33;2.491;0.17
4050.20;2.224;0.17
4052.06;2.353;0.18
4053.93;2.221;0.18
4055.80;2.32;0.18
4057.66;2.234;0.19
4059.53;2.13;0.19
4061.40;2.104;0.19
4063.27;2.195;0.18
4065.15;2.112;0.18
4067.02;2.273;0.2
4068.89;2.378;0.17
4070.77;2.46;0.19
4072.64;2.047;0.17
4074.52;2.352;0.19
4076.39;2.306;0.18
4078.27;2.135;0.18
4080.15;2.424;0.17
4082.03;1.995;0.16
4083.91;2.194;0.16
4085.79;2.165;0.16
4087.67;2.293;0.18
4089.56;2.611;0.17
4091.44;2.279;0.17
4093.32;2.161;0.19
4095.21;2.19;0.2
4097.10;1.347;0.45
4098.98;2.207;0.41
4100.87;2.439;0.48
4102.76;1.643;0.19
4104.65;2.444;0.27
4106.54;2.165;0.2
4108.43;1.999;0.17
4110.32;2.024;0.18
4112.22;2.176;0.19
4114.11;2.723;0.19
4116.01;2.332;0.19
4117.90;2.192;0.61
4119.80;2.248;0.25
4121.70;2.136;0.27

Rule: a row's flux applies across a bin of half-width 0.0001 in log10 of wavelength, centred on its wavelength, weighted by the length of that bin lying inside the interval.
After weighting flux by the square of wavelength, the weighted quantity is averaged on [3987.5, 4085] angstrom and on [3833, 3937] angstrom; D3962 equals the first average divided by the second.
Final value 1.5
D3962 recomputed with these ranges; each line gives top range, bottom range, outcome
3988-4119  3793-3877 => 1.67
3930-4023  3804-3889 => 1.28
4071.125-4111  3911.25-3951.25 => 1.41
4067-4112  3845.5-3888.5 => 1.38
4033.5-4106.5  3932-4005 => 1.37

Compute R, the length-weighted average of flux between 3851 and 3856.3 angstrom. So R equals 1.89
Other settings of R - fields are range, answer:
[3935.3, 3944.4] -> 1.57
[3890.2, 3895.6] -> 1.47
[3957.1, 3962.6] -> 1.65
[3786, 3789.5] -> 1.77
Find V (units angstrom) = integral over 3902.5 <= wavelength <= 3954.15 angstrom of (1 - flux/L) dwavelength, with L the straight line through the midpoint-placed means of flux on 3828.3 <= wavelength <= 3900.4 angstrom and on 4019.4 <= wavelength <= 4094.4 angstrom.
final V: 2.9 angstrom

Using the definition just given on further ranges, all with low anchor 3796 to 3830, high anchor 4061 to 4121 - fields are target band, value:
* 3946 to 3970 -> 3.77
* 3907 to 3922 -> -2.07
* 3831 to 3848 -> 4.01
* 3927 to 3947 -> 4.32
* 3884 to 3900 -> 1.73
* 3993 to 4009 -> -2.39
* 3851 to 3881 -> -4.21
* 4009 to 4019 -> -2.53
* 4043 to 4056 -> -1.76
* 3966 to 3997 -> 3.15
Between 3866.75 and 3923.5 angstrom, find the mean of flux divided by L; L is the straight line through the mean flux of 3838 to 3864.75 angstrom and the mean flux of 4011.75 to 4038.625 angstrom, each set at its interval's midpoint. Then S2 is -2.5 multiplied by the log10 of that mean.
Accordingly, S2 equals 0.06 mag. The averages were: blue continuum 1.66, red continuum 2.52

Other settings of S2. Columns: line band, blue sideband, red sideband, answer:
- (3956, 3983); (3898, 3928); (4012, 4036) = 0.473 mag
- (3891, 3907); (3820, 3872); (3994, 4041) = 0.097 mag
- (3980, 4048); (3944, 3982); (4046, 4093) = -0.243 mag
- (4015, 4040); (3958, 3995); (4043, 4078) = -0.237 mag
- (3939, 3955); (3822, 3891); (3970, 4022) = 0.047 mag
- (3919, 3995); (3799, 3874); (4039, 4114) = 0.166 mag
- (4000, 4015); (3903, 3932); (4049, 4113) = -0.181 mag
